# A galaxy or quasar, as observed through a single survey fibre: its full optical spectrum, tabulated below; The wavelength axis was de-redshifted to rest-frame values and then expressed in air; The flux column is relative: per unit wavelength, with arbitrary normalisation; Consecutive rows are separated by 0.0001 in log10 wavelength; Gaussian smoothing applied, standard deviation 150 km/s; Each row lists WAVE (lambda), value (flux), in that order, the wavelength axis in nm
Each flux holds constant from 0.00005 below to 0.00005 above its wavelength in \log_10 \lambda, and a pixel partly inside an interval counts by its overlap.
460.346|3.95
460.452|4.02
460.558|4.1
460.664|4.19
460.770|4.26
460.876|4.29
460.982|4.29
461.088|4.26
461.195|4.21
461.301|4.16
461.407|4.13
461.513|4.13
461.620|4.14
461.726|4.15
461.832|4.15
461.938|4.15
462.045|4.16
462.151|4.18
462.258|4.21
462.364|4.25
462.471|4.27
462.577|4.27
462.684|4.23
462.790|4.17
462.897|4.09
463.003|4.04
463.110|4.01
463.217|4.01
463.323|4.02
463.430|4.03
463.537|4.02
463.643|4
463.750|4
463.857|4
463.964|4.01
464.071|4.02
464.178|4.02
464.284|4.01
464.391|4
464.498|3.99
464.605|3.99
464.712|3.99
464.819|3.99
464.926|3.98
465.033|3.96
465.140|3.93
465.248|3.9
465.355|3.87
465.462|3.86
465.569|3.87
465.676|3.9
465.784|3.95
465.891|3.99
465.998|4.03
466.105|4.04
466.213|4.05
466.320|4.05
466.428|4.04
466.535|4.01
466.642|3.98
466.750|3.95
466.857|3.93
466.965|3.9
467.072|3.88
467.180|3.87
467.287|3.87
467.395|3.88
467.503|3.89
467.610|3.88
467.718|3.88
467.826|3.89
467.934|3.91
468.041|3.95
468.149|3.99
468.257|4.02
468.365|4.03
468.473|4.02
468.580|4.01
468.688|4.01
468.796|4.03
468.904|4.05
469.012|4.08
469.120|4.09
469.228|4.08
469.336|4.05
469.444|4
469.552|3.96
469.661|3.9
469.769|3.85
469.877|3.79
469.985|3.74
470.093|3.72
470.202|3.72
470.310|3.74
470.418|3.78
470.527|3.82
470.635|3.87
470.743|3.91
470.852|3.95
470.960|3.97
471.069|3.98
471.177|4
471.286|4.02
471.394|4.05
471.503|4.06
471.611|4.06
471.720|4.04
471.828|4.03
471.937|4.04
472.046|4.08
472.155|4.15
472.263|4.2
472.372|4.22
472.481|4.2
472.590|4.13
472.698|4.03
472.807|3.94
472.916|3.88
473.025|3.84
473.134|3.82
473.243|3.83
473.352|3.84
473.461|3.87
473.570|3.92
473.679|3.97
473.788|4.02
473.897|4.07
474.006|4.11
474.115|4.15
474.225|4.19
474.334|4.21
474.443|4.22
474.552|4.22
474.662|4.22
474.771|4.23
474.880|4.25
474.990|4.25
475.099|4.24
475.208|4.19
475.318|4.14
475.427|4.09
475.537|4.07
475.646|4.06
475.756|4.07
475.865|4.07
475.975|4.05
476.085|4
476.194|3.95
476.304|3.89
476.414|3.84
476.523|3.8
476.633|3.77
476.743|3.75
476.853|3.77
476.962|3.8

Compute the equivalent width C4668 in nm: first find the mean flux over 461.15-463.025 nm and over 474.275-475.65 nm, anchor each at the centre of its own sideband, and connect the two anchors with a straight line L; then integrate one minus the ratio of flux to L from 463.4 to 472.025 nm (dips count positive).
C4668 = 0.46 nm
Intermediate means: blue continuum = 4.18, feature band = 3.96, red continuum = 4.19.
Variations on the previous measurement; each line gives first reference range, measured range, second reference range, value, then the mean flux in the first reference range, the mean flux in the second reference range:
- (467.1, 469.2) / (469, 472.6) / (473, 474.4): 0.00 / 3.97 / 3.99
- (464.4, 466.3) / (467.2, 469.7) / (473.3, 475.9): 0.02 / 3.96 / 4.11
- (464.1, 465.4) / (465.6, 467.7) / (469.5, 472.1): 0.00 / 3.97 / 3.92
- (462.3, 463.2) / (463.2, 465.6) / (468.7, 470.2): 0.08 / 4.16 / 3.94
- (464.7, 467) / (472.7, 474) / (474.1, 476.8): 0.04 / 3.96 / 4.07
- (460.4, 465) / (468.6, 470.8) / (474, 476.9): 0.09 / 4.11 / 4.07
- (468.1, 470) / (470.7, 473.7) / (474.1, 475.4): 0.08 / 3.99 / 4.21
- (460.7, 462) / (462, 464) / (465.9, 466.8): 0.02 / 4.19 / 4.02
